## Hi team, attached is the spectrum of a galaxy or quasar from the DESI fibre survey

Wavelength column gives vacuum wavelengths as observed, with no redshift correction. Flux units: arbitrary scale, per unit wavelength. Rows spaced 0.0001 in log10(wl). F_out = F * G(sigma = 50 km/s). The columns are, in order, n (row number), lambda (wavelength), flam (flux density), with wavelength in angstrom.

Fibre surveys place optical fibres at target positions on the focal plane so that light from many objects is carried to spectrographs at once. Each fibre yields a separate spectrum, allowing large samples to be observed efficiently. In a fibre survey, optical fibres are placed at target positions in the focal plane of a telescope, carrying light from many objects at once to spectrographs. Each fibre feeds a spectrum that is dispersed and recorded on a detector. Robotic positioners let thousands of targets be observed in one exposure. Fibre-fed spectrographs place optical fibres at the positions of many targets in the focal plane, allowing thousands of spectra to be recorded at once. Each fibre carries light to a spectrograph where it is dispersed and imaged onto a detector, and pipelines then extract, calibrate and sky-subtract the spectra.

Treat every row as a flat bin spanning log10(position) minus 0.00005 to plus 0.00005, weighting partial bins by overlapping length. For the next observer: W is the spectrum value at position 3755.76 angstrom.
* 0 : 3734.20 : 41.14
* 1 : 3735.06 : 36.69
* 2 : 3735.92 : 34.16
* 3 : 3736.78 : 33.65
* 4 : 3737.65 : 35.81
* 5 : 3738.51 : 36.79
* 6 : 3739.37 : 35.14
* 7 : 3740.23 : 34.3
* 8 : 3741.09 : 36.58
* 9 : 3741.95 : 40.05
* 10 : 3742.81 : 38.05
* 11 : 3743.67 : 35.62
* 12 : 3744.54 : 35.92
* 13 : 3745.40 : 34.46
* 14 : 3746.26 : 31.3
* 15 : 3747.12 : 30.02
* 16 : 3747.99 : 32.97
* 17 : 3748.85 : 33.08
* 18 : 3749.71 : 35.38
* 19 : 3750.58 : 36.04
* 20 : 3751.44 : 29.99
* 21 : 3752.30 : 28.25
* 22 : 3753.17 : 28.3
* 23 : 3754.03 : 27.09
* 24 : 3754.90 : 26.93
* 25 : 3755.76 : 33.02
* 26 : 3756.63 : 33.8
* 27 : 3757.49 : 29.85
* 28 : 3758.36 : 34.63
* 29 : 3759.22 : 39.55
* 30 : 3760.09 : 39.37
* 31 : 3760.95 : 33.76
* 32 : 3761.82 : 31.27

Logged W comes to 33.02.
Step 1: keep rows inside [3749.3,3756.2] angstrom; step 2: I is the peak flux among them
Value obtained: 36.04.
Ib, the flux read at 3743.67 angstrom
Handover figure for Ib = 35.62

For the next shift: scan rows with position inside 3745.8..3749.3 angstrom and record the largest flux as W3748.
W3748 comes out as 33.08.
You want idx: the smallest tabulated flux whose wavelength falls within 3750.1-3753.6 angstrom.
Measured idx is 28.25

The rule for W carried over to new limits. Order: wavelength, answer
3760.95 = 33.76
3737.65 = 35.81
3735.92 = 34.16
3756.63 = 33.8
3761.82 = 31.27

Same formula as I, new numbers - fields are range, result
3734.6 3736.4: 36.69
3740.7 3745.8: 40.05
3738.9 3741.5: 36.58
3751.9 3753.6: 28.3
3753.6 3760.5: 39.55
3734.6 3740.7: 36.79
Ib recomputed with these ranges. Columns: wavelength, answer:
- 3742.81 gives 38.05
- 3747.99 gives 32.97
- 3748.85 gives 33.08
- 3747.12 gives 30.02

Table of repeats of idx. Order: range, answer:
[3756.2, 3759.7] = 29.85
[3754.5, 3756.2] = 26.93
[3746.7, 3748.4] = 30.02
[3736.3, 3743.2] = 33.65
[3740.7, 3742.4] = 36.58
